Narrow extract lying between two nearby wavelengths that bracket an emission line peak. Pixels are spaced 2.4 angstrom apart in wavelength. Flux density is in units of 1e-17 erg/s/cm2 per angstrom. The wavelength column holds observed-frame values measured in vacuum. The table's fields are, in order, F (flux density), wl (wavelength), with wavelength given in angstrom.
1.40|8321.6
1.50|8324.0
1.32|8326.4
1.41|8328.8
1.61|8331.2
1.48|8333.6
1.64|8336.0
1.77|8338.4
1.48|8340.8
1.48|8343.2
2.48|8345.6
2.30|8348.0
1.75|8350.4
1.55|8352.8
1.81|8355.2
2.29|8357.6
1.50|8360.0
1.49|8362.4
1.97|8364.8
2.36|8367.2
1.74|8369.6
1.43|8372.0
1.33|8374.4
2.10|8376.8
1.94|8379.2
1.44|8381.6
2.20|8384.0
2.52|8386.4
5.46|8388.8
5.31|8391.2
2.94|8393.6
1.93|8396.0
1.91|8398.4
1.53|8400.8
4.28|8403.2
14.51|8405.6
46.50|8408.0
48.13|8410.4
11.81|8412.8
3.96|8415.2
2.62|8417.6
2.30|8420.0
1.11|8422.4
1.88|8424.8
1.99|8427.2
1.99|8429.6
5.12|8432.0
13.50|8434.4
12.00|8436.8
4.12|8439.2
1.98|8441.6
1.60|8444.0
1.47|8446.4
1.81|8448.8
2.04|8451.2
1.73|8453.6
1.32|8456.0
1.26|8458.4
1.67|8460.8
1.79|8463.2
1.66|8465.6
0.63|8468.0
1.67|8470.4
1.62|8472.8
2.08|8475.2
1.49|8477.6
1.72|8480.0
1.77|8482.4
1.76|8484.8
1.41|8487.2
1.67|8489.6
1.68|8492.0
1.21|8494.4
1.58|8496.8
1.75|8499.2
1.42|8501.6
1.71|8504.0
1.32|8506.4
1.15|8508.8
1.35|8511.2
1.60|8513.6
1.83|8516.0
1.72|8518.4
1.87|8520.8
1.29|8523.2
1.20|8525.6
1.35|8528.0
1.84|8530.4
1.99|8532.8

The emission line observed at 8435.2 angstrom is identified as [N II] 6583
